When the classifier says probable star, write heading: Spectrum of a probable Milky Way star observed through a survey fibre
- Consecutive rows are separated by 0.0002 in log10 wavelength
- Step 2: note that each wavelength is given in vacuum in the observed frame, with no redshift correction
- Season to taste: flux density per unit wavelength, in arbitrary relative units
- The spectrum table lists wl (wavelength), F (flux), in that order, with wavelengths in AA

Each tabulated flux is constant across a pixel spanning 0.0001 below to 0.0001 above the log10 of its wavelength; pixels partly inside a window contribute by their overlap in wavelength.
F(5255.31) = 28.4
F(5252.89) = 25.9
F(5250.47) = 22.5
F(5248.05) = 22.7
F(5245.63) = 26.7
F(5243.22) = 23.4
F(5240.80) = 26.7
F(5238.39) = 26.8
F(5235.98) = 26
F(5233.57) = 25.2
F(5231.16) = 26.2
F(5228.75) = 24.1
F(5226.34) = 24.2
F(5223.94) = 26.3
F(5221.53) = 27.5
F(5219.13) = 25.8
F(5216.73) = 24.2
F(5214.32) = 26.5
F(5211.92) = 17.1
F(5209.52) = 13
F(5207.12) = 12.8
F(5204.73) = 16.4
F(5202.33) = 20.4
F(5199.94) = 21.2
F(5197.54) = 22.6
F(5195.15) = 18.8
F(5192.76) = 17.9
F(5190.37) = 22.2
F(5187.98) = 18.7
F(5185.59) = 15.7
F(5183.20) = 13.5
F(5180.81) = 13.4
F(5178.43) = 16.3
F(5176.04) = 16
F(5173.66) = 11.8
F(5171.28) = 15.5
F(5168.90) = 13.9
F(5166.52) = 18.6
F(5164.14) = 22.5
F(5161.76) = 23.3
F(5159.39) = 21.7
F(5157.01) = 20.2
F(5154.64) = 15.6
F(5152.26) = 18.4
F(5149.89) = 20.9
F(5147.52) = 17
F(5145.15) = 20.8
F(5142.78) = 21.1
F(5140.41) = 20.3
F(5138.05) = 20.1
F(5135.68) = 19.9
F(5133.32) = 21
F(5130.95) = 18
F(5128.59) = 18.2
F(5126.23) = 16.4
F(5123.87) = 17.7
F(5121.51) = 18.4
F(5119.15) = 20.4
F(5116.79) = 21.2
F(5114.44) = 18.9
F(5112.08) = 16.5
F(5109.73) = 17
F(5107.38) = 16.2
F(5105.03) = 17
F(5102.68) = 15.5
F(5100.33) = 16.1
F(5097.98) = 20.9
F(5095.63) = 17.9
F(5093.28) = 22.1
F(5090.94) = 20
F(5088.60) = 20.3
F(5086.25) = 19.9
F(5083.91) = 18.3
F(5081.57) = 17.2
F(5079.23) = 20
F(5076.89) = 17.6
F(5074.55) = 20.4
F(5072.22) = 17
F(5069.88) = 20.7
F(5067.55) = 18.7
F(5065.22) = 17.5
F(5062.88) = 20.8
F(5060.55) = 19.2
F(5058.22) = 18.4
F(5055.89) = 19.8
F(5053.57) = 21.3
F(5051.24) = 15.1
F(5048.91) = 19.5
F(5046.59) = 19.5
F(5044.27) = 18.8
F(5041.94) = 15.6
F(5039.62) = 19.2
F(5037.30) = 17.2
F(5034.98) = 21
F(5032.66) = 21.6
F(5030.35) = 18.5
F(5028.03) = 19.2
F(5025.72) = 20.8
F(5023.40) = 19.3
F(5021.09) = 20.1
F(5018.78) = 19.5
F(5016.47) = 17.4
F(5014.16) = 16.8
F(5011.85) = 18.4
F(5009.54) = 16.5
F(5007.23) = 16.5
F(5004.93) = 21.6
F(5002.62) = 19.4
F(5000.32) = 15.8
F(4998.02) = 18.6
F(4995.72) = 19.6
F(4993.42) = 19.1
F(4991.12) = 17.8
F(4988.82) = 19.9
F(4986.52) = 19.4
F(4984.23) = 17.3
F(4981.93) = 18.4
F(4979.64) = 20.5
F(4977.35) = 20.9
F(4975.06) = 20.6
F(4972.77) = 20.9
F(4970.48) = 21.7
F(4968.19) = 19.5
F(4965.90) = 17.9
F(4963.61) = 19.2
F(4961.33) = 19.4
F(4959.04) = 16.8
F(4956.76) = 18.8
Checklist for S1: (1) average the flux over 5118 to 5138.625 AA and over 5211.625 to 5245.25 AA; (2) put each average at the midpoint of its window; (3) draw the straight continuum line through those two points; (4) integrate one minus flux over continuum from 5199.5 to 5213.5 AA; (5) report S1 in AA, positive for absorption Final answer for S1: 4.1 AA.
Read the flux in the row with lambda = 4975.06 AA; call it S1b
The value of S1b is 20.6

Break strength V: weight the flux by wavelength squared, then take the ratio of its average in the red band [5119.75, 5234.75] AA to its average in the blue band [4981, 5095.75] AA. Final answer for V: 1.1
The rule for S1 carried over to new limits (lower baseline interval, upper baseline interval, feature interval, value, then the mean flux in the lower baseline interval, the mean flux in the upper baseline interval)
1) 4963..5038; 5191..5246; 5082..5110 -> 2.9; 19.1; 22.5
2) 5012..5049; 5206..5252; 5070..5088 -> 1.2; 19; 23.6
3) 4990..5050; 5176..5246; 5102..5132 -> 3.3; 18.7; 21.2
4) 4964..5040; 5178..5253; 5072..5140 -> 5.5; 19.1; 21.6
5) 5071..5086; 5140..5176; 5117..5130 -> 0.1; 18.5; 18.6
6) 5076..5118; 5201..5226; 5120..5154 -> 0.5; 18.5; 21.1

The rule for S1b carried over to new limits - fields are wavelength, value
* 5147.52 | 17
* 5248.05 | 22.7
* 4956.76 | 18.8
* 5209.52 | 13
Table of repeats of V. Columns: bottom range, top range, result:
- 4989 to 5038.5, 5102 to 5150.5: 1.04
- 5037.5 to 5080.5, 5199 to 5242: 1.29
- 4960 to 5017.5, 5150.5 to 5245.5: 1.17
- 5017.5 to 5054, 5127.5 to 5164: 1.09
